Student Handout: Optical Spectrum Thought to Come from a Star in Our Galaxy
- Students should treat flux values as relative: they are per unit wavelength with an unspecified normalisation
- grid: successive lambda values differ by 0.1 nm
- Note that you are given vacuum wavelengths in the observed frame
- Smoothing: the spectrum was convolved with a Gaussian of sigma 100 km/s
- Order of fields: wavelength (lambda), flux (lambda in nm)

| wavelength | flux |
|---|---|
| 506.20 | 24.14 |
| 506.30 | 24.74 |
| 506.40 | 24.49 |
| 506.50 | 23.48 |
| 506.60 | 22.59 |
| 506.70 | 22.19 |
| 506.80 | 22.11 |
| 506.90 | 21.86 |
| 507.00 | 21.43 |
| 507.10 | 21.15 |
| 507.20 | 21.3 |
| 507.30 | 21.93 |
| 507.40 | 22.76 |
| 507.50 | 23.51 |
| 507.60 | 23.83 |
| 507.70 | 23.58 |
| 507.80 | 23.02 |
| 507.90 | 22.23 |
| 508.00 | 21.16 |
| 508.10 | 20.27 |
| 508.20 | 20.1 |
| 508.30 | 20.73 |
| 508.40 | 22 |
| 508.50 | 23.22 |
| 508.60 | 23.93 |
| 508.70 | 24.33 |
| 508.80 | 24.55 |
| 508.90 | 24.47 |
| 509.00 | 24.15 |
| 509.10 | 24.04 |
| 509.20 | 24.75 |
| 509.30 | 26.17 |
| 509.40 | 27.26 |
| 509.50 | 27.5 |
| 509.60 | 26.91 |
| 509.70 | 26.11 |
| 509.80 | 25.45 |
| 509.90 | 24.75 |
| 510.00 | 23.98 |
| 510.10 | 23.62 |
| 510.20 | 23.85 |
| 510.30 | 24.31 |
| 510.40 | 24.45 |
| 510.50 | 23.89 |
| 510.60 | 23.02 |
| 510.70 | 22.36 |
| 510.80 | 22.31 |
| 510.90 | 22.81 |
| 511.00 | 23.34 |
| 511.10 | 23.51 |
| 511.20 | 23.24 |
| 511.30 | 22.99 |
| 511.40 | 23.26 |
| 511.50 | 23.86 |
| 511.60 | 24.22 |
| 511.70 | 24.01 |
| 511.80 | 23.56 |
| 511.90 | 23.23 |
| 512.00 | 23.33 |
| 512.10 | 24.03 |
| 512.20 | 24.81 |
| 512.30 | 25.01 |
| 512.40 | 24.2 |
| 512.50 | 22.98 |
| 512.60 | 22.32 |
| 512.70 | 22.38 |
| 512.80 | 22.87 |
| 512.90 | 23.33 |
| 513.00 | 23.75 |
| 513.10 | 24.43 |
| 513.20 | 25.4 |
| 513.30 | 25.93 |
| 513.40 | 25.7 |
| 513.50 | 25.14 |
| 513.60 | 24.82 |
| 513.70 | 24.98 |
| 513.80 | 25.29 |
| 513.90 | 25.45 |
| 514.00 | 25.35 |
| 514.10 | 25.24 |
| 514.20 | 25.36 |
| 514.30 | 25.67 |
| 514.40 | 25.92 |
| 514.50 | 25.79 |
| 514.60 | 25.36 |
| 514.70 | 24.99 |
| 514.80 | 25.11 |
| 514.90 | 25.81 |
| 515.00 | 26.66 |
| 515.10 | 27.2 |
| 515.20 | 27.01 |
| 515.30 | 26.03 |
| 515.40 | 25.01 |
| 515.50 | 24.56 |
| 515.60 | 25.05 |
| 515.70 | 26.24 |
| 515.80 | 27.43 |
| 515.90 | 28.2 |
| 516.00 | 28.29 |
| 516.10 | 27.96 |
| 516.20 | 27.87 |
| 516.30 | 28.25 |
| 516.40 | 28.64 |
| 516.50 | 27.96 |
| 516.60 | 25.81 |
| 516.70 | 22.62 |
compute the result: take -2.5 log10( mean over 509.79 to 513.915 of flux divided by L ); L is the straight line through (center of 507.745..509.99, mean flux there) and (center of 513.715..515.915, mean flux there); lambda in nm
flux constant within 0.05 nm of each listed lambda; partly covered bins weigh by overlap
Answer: 0.042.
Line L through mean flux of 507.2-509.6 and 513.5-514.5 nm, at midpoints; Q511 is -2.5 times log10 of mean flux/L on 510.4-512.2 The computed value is 0.05 mag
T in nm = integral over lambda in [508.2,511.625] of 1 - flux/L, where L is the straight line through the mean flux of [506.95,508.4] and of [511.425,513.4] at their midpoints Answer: -0.177 nm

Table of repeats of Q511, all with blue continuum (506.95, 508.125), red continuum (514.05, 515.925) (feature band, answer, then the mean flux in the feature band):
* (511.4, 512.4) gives 0.02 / 24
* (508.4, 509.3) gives -0.06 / 24.2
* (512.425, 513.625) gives 0.04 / 24.1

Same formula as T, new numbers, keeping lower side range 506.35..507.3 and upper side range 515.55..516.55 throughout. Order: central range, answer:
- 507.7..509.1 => 0.03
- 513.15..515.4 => 0.08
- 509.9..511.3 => 0.06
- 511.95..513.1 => 0.09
